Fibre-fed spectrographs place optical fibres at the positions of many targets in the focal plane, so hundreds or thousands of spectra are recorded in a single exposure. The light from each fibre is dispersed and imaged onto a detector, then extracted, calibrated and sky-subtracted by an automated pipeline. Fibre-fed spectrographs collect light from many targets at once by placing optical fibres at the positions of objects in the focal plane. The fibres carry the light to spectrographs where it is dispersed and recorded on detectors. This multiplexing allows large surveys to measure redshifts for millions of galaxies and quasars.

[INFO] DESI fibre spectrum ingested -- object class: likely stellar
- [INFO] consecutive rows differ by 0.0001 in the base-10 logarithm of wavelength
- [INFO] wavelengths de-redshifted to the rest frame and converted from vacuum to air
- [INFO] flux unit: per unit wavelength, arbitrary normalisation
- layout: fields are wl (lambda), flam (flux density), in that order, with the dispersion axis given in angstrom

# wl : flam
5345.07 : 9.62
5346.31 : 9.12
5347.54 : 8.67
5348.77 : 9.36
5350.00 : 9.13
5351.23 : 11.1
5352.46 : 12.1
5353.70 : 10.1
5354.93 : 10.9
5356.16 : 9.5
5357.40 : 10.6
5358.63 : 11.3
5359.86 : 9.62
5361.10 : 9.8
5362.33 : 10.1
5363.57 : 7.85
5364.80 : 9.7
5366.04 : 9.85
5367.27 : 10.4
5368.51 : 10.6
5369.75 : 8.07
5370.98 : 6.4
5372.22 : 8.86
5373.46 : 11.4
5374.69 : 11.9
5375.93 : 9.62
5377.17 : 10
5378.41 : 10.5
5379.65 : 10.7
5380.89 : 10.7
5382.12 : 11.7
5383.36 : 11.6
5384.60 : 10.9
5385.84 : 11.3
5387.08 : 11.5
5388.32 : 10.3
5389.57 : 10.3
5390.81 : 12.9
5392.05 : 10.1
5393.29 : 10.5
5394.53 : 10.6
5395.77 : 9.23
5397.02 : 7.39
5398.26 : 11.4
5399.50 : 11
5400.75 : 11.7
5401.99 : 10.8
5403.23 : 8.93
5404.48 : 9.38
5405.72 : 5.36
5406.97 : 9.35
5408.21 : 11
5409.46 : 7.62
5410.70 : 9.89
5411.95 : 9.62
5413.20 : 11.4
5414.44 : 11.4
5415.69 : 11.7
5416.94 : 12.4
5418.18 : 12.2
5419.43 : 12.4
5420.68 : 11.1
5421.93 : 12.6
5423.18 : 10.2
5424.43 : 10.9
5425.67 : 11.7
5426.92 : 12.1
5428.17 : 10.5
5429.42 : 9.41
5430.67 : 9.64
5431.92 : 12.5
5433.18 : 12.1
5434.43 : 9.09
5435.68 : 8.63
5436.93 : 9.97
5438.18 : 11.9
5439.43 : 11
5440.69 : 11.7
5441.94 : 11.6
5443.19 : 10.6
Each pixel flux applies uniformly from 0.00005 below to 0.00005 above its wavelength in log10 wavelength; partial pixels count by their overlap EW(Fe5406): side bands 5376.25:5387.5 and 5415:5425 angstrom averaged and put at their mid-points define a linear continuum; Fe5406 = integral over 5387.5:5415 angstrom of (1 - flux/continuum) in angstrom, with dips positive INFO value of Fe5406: 3.16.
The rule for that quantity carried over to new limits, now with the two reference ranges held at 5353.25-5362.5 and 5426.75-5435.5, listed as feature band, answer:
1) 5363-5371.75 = 1.11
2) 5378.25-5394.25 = -0.96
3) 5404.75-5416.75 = 0.80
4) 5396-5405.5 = 0.54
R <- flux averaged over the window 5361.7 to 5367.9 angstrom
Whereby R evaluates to 9.58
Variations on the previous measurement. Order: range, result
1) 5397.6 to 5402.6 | 11.2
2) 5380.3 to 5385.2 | 11.2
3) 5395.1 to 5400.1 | 9.76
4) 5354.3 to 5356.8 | 10.2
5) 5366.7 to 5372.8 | 8.85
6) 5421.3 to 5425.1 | 11.3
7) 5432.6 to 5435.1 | 10.5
